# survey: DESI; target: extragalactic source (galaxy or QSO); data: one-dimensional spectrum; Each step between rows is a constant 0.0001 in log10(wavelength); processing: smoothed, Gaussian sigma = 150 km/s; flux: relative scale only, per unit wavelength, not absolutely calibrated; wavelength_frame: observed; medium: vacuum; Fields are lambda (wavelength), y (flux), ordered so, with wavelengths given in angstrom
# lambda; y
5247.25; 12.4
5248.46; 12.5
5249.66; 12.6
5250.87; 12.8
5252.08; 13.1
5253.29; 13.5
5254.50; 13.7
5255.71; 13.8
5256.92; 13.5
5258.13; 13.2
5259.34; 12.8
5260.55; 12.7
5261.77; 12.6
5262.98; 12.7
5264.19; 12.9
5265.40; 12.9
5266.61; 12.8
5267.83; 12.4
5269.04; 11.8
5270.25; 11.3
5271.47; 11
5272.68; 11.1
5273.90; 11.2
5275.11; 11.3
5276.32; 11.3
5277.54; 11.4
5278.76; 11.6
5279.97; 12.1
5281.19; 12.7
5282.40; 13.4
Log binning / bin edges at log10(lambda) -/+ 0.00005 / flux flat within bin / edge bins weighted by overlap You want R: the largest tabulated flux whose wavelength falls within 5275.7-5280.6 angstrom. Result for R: 12.1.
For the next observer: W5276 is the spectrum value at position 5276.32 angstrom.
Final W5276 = 11.3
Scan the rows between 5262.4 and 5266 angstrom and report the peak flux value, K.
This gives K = 12.9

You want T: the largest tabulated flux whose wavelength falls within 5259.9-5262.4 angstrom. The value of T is 12.7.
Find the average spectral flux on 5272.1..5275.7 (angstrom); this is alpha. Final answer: 11.2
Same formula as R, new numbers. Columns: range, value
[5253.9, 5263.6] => 13.8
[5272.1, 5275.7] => 11.3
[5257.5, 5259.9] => 13.2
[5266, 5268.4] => 12.8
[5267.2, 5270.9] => 12.4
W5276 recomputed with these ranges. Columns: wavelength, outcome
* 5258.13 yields 13.2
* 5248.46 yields 12.5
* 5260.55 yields 12.7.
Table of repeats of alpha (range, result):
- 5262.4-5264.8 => 12.8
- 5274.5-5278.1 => 11.3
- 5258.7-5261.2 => 12.7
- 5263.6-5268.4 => 12.7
